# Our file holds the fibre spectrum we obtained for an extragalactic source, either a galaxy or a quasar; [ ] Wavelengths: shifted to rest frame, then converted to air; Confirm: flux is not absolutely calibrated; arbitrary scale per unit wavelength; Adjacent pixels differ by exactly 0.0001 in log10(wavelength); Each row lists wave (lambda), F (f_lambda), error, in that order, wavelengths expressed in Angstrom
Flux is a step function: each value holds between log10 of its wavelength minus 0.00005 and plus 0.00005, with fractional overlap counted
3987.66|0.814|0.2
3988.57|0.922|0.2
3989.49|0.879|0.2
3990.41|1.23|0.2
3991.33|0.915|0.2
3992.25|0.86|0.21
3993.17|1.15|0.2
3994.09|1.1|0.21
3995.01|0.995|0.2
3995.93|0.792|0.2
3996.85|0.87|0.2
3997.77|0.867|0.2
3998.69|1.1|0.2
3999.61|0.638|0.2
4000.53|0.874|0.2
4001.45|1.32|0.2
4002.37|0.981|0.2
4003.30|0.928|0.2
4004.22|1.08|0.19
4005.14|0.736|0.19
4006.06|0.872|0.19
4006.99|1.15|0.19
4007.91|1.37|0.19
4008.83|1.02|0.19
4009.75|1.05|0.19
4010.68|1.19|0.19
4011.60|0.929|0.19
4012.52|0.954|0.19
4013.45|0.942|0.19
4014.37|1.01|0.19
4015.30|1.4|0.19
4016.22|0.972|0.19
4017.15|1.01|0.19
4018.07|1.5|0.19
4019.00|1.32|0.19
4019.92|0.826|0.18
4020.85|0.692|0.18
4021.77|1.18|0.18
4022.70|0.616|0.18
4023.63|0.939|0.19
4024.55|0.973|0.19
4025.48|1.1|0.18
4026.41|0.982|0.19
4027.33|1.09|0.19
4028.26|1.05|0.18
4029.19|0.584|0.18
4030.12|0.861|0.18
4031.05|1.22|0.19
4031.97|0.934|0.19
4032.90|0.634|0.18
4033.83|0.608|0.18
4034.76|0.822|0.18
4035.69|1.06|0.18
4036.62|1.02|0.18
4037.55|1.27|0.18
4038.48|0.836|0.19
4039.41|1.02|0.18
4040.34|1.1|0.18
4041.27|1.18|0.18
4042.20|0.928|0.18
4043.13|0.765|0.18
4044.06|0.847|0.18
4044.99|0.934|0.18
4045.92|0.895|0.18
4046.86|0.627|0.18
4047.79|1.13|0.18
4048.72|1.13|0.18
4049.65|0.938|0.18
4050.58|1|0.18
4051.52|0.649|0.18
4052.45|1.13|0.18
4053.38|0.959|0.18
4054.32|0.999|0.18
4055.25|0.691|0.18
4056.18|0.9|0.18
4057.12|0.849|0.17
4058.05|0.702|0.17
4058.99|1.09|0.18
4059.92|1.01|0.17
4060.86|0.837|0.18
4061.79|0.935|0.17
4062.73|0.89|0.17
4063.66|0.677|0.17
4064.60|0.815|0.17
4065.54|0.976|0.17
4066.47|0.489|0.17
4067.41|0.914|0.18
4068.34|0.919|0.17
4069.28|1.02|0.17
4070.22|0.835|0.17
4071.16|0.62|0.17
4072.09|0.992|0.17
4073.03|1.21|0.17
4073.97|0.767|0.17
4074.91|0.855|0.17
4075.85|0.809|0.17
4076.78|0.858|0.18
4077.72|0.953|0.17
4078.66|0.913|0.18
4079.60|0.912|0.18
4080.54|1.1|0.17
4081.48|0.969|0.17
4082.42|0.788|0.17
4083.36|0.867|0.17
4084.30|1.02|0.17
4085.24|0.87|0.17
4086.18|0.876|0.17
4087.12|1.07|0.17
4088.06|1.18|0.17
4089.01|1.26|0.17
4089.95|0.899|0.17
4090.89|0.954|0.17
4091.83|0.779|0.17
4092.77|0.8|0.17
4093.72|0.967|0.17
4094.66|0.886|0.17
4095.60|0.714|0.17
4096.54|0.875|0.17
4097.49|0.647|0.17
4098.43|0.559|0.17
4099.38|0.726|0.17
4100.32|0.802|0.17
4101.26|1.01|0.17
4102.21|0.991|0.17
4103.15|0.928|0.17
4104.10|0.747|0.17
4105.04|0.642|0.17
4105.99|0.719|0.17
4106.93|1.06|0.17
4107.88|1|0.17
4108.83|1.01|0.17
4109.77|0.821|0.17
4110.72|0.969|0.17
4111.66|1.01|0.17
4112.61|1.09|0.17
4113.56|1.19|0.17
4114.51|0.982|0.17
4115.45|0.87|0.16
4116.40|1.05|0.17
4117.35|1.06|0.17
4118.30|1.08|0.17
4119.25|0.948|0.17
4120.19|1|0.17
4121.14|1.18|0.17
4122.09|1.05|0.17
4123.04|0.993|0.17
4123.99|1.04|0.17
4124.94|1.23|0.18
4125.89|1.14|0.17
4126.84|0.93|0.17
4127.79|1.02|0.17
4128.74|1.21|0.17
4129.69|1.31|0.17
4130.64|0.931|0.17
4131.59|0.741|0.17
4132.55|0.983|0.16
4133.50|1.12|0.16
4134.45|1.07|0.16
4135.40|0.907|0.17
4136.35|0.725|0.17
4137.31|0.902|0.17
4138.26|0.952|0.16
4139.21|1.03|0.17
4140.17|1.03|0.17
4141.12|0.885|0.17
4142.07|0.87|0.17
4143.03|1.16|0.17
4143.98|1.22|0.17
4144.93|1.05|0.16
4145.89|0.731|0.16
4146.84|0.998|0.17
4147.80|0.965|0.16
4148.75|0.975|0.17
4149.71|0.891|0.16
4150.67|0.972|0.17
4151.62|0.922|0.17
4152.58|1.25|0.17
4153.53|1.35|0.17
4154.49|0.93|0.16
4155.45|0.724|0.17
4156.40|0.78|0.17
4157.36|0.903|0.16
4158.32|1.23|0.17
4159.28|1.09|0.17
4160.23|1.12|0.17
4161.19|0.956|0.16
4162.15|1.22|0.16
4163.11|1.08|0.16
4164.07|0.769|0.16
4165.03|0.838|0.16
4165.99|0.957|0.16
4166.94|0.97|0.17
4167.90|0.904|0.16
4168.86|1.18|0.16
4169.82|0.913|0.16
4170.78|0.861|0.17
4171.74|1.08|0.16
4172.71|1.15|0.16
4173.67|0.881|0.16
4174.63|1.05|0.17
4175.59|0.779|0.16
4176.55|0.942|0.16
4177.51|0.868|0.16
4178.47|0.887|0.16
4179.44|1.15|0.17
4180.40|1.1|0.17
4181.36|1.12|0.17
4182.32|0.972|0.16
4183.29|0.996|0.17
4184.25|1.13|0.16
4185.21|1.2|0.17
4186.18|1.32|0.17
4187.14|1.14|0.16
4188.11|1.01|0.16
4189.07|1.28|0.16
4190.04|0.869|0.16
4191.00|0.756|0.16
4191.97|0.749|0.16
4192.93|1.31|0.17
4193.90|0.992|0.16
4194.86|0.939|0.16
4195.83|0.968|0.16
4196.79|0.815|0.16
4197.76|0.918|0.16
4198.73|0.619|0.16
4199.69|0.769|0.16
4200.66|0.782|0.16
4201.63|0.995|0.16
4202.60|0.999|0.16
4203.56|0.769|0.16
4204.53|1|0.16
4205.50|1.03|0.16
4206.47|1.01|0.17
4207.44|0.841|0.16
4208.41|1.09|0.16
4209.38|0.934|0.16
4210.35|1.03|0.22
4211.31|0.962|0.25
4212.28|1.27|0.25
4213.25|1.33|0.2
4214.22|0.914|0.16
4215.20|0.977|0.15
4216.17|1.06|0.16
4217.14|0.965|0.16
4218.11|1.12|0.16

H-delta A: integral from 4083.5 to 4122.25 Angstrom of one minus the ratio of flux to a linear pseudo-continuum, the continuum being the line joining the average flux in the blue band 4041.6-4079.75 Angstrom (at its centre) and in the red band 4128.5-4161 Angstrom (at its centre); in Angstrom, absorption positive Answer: 0.4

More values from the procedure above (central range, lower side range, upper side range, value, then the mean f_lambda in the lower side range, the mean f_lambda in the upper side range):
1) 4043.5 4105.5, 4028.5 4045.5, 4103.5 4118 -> 3.3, 0.925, 0.949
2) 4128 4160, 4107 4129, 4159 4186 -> 0.9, 1.04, 1.01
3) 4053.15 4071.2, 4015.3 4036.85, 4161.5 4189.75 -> 2.2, 0.965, 1.02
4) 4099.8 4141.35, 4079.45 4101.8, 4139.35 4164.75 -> -1.7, 0.897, 1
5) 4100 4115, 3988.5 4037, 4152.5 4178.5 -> 0.7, 0.984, 0.986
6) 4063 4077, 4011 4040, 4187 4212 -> 1.7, 0.981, 0.945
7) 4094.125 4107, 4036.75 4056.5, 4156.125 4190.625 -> 2.4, 0.951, 1.02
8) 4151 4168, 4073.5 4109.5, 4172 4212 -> -0.9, 0.889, 0.981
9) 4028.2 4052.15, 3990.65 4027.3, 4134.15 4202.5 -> 1.9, 1.01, 0.983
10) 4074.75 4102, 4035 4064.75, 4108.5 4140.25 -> 2.2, 0.932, 1.02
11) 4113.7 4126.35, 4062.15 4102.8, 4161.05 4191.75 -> -1.6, 0.885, 1.01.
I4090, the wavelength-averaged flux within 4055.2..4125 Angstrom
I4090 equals 0.916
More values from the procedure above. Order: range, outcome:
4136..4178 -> 0.979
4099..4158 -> 0.981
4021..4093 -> 0.92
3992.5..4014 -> 0.995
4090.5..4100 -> 0.789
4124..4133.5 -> 1.06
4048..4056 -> 0.943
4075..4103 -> 0.898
